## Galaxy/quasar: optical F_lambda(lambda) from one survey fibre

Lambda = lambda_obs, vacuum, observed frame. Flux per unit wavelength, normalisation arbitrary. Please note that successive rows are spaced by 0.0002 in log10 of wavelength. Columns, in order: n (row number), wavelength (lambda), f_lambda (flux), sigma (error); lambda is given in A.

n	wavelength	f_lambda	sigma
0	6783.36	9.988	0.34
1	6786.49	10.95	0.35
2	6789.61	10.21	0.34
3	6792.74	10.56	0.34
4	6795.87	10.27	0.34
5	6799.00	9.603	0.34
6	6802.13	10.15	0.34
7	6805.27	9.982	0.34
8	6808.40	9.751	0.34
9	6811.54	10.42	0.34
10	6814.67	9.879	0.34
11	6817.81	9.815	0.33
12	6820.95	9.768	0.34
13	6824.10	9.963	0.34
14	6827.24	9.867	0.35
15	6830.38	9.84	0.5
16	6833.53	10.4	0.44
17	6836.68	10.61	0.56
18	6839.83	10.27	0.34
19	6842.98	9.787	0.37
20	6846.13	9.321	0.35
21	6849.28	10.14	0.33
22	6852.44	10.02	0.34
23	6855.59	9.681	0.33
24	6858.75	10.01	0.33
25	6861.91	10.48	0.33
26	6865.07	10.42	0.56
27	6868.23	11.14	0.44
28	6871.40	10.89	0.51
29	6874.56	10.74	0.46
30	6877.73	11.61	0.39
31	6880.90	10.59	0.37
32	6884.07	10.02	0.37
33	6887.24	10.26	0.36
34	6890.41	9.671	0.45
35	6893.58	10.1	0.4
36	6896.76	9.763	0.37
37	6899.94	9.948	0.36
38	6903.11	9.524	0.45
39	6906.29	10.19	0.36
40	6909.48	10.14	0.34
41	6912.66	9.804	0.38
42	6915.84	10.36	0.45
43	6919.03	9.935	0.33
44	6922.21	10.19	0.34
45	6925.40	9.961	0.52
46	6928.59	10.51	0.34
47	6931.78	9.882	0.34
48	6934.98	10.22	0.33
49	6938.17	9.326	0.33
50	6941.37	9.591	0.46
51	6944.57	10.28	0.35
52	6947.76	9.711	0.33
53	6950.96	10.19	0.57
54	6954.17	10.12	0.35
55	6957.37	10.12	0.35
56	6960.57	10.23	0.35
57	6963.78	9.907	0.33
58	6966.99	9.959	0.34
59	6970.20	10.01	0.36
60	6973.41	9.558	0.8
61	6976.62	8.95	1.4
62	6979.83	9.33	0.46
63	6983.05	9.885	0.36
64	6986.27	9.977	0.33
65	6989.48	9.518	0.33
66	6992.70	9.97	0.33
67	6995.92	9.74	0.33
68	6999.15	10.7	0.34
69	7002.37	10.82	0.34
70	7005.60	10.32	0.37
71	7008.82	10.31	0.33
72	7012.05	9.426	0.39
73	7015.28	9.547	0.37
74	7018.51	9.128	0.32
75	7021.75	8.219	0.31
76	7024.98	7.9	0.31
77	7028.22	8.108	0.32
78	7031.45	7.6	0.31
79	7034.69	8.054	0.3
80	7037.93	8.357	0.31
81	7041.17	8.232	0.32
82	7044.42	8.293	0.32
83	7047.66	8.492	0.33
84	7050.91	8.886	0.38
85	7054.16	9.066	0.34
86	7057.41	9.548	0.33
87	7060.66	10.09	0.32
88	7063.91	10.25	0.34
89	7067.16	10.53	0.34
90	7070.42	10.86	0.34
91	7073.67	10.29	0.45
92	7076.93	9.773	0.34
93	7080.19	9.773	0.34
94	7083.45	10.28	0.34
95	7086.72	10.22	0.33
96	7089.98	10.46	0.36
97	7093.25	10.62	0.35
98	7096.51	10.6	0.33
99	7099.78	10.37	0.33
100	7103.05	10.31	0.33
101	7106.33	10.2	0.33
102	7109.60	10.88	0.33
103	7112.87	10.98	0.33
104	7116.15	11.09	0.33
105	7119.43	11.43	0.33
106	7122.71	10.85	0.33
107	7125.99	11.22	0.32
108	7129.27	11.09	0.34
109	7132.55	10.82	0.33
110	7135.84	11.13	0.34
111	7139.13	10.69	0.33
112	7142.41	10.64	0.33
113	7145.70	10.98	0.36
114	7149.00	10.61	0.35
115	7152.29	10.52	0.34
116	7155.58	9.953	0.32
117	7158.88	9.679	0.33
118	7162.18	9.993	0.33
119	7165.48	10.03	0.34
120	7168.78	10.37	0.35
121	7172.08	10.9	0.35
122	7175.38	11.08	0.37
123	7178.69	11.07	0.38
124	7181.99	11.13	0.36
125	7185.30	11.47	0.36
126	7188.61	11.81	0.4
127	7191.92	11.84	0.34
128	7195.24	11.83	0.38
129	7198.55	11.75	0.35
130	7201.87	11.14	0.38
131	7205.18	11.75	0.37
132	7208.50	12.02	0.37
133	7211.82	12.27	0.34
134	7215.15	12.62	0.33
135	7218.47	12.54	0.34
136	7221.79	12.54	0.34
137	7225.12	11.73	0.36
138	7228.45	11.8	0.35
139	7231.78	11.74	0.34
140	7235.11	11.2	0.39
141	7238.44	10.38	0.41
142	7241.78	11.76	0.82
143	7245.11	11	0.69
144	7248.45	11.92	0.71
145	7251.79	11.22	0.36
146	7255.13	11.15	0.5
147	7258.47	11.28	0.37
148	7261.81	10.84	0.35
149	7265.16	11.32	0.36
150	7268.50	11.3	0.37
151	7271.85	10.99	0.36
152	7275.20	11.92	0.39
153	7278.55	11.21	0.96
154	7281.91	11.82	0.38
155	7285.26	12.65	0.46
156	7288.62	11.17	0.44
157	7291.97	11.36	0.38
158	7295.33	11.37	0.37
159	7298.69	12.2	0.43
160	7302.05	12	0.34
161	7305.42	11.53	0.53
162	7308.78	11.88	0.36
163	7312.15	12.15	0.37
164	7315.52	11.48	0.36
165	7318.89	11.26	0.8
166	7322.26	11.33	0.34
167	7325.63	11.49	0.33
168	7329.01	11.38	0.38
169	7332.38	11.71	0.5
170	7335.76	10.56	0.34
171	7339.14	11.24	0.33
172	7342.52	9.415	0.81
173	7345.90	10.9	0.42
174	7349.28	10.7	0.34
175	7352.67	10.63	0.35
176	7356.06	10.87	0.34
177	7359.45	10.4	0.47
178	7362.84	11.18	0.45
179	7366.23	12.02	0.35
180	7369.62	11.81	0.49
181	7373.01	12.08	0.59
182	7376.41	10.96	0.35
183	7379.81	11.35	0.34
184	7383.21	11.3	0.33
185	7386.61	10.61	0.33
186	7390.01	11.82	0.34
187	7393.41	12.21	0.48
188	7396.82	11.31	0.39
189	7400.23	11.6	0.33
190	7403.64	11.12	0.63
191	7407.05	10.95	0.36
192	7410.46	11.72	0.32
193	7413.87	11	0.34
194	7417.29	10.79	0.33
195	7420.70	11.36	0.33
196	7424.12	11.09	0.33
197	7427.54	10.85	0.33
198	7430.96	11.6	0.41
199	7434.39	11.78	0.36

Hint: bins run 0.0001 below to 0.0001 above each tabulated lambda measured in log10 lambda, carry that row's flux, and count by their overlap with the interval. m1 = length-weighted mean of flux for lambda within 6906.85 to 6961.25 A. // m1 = 10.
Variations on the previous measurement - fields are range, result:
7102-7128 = 10.9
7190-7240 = 11.8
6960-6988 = 9.74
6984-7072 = 9.33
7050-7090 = 10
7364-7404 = 11.5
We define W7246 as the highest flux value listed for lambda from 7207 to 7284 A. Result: 12.62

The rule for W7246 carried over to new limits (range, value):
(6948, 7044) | 10.82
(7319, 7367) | 12.02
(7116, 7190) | 11.81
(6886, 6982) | 10.51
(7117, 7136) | 11.43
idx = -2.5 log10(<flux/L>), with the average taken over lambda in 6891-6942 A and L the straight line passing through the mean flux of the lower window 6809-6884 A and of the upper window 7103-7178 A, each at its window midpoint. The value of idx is 0.04 mag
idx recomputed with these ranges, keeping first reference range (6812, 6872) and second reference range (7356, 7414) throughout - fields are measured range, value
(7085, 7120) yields 0.010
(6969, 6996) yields 0.085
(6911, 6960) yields 0.033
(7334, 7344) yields 0.084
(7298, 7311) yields -0.066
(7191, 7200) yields -0.083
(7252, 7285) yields -0.025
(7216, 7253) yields -0.060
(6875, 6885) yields -0.060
